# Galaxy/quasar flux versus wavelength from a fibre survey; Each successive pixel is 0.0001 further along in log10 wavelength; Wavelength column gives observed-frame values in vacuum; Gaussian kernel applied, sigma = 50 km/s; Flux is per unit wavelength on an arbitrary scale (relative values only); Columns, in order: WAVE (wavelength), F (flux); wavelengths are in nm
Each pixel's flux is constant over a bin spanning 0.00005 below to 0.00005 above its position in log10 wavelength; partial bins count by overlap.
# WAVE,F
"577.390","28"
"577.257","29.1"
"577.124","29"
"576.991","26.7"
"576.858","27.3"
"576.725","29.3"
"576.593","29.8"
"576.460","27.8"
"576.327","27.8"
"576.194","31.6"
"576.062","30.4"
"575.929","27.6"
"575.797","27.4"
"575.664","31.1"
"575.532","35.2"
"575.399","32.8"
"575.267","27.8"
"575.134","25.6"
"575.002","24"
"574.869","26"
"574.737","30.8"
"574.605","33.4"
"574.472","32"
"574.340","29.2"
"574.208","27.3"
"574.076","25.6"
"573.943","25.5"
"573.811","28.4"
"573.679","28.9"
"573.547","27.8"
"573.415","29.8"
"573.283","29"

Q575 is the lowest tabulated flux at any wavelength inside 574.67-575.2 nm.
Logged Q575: 24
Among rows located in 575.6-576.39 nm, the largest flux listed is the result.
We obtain 31.6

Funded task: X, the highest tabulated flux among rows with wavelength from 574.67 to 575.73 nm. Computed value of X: 35.2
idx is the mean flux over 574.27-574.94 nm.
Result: 30.2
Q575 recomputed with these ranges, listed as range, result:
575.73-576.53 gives 27.4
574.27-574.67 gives 29.2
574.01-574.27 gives 25.6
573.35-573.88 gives 27.8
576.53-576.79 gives 29.3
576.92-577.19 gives 26.7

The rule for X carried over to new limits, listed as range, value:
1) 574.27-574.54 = 32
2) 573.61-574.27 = 28.9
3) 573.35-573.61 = 29.8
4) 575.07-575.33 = 27.8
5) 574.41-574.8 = 33.4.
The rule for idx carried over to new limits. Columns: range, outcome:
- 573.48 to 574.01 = 27.6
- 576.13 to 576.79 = 29.2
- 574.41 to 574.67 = 32.6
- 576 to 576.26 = 31.1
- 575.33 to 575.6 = 34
